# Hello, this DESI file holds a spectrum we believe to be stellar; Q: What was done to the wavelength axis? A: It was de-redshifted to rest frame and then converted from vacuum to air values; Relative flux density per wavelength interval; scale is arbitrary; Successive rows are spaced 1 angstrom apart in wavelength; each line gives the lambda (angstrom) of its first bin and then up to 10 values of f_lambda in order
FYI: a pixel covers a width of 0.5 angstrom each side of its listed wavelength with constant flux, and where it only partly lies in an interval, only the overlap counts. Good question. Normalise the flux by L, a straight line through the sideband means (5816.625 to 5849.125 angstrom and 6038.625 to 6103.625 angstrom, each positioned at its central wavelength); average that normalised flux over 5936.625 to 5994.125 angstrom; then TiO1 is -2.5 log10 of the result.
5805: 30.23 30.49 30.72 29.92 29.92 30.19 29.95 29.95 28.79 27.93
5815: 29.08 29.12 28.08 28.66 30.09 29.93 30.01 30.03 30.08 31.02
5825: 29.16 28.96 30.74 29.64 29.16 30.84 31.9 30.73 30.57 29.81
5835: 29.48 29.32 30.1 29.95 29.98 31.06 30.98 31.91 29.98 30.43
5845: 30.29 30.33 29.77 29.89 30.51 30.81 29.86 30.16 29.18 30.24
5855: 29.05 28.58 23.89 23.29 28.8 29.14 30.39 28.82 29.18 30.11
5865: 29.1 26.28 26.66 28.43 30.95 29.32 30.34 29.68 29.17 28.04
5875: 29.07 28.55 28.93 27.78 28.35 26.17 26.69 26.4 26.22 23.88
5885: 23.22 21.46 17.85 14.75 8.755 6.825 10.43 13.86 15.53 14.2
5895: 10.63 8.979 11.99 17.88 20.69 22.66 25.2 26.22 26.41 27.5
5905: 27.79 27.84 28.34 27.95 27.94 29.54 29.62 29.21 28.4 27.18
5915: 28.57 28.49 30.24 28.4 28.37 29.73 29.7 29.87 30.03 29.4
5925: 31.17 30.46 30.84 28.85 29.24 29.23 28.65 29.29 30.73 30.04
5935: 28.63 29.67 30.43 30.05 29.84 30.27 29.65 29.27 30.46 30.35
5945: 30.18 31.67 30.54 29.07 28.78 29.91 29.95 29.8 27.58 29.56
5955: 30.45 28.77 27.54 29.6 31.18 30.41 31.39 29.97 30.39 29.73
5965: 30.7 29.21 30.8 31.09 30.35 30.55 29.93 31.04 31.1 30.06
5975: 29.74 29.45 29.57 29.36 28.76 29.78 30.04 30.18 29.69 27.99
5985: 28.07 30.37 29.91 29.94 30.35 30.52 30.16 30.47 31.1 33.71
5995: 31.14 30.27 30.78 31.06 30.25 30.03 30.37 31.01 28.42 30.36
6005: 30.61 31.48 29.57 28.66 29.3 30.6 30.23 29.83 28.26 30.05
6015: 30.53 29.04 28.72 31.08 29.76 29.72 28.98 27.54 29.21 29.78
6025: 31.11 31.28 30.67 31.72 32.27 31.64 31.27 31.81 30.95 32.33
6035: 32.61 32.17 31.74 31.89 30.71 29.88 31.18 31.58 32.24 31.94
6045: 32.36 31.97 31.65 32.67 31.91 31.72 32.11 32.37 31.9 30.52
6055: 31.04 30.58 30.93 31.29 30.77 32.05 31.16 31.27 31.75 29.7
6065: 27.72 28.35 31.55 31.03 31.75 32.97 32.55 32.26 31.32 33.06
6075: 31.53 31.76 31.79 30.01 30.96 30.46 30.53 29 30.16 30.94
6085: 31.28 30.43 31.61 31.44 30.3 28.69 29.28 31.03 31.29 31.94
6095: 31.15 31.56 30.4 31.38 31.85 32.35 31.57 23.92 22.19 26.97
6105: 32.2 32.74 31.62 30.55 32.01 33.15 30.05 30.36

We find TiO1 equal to 0.02 mag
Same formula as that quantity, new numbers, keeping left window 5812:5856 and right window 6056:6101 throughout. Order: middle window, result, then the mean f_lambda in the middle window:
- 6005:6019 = 0.03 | 29.8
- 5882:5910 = 0.44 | 20.1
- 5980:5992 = 0.03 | 29.8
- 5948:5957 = 0.04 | 29.2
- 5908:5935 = 0.04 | 29.3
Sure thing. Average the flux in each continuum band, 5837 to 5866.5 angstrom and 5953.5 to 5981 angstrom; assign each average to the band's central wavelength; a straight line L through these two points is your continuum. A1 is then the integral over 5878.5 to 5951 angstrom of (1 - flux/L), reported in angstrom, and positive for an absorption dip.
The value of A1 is 9.6 angstrom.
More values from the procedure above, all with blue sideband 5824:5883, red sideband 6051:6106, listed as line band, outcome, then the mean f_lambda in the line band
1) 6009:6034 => 0.1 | 30.3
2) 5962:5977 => -0.1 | 30.3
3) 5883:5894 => 5.0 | 16.1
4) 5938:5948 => -0.1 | 30.2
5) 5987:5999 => -0.3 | 30.8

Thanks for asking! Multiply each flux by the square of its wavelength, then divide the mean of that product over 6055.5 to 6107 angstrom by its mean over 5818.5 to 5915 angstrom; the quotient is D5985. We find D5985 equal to 1.24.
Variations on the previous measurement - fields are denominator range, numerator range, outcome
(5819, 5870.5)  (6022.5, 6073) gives 1.13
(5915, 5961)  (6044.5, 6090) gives 1.10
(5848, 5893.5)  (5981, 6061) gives 1.26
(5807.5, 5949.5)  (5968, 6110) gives 1.17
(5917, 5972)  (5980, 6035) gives 1.04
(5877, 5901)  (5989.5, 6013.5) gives 1.67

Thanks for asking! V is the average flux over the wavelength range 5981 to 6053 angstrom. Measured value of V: 30.7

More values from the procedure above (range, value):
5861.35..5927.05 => 25.2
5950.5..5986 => 29.8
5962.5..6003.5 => 30.2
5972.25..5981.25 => 29.8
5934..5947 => 30.1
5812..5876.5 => 29.5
